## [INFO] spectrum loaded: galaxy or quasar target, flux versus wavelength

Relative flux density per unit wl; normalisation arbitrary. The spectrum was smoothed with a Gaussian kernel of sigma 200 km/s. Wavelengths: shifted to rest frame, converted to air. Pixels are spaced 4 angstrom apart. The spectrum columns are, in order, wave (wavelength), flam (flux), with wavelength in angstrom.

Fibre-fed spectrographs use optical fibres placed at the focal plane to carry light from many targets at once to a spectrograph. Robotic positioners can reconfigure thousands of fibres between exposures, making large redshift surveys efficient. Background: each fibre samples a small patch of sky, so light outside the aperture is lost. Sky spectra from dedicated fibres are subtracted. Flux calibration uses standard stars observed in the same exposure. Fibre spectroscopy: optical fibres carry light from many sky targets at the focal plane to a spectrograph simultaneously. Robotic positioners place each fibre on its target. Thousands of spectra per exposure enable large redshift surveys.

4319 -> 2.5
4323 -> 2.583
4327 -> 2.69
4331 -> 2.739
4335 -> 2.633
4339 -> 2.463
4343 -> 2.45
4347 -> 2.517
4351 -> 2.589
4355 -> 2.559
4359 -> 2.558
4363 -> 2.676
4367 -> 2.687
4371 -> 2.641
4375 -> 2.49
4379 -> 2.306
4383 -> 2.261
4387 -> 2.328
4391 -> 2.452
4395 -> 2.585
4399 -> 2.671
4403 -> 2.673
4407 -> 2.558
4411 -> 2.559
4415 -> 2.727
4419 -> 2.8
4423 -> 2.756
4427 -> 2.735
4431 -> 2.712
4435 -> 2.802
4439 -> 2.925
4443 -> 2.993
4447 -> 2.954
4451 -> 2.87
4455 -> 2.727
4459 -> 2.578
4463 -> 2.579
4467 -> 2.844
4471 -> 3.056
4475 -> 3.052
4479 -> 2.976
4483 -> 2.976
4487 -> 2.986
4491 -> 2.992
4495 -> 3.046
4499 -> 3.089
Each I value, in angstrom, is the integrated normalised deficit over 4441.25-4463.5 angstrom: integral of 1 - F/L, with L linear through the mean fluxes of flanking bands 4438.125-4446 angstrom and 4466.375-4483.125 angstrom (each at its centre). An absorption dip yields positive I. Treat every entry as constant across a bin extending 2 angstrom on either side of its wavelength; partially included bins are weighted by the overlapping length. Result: 1.3 angstrom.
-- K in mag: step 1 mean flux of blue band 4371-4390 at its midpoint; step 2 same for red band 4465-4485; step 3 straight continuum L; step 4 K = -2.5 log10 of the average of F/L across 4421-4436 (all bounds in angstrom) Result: -0.02 mag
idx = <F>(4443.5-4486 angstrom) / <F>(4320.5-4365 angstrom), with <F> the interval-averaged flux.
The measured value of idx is 1.11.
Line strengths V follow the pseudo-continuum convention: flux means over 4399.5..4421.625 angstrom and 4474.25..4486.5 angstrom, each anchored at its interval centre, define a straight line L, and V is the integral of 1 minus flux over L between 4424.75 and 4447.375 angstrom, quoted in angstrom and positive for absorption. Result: -0.5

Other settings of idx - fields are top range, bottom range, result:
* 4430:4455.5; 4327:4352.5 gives 1.11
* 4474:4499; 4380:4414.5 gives 1.20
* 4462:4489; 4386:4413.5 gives 1.15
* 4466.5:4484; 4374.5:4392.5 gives 1.27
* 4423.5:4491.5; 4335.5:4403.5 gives 1.13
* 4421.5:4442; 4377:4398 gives 1.17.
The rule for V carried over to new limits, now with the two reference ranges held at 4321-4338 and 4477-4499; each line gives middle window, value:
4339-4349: 0.75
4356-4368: 0.41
